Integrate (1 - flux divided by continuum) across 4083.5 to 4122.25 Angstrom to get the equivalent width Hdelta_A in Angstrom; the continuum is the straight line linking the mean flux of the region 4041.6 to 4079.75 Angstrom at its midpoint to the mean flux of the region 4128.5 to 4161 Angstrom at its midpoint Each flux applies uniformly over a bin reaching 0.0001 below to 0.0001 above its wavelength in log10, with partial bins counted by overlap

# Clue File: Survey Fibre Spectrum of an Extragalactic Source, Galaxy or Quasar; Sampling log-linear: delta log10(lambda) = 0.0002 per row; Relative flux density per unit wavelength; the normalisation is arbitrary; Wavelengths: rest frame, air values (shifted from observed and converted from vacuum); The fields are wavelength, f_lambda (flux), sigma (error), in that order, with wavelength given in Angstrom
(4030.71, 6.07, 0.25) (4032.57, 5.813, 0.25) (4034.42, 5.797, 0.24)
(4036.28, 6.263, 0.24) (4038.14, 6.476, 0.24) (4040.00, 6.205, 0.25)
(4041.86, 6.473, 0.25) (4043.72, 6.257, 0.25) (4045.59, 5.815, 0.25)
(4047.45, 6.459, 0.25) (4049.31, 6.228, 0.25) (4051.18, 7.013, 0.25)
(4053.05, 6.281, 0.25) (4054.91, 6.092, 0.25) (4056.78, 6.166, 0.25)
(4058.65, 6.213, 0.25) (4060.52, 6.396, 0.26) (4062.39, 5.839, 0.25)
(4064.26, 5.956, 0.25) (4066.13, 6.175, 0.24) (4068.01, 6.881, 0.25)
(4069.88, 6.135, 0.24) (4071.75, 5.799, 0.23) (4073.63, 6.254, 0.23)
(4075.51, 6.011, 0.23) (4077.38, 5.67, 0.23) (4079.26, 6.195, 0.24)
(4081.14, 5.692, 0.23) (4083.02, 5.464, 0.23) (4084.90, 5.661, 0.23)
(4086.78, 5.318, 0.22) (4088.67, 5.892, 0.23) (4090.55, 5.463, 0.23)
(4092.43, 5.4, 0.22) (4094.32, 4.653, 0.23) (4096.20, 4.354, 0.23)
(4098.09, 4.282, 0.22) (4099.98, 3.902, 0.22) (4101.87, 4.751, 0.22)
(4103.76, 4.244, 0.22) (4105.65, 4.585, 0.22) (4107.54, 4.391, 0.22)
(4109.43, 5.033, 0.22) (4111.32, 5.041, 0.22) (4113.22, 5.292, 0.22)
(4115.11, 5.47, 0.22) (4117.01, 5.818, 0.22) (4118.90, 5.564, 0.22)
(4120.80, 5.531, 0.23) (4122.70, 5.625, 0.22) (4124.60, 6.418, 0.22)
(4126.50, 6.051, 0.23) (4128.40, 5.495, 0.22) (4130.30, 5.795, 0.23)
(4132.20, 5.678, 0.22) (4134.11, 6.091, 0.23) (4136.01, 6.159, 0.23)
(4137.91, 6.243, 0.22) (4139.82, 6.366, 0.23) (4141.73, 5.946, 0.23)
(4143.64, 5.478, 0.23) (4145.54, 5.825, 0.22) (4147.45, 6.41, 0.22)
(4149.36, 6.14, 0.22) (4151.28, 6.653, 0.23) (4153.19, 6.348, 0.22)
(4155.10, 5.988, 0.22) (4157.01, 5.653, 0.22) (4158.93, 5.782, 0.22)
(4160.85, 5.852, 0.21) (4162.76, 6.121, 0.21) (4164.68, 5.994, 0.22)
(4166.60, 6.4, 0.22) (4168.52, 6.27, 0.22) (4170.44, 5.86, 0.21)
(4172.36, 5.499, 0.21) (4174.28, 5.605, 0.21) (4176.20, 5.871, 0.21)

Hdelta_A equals 6.7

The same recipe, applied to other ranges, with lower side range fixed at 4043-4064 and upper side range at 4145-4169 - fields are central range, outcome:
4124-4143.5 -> 0.5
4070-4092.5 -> 1.6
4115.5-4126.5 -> 0.6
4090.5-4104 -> 3.5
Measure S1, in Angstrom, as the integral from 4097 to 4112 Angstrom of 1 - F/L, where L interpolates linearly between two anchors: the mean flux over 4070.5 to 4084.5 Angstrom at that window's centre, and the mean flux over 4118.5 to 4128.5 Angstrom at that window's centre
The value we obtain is 3.39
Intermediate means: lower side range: 5.87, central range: 4.52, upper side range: 5.81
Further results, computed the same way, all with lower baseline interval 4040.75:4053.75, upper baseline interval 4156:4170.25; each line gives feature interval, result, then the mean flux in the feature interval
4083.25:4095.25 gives 1.6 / 5.4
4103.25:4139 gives 3.5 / 5.52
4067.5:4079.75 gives 0.3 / 6.11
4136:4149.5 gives 0.0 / 6.06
